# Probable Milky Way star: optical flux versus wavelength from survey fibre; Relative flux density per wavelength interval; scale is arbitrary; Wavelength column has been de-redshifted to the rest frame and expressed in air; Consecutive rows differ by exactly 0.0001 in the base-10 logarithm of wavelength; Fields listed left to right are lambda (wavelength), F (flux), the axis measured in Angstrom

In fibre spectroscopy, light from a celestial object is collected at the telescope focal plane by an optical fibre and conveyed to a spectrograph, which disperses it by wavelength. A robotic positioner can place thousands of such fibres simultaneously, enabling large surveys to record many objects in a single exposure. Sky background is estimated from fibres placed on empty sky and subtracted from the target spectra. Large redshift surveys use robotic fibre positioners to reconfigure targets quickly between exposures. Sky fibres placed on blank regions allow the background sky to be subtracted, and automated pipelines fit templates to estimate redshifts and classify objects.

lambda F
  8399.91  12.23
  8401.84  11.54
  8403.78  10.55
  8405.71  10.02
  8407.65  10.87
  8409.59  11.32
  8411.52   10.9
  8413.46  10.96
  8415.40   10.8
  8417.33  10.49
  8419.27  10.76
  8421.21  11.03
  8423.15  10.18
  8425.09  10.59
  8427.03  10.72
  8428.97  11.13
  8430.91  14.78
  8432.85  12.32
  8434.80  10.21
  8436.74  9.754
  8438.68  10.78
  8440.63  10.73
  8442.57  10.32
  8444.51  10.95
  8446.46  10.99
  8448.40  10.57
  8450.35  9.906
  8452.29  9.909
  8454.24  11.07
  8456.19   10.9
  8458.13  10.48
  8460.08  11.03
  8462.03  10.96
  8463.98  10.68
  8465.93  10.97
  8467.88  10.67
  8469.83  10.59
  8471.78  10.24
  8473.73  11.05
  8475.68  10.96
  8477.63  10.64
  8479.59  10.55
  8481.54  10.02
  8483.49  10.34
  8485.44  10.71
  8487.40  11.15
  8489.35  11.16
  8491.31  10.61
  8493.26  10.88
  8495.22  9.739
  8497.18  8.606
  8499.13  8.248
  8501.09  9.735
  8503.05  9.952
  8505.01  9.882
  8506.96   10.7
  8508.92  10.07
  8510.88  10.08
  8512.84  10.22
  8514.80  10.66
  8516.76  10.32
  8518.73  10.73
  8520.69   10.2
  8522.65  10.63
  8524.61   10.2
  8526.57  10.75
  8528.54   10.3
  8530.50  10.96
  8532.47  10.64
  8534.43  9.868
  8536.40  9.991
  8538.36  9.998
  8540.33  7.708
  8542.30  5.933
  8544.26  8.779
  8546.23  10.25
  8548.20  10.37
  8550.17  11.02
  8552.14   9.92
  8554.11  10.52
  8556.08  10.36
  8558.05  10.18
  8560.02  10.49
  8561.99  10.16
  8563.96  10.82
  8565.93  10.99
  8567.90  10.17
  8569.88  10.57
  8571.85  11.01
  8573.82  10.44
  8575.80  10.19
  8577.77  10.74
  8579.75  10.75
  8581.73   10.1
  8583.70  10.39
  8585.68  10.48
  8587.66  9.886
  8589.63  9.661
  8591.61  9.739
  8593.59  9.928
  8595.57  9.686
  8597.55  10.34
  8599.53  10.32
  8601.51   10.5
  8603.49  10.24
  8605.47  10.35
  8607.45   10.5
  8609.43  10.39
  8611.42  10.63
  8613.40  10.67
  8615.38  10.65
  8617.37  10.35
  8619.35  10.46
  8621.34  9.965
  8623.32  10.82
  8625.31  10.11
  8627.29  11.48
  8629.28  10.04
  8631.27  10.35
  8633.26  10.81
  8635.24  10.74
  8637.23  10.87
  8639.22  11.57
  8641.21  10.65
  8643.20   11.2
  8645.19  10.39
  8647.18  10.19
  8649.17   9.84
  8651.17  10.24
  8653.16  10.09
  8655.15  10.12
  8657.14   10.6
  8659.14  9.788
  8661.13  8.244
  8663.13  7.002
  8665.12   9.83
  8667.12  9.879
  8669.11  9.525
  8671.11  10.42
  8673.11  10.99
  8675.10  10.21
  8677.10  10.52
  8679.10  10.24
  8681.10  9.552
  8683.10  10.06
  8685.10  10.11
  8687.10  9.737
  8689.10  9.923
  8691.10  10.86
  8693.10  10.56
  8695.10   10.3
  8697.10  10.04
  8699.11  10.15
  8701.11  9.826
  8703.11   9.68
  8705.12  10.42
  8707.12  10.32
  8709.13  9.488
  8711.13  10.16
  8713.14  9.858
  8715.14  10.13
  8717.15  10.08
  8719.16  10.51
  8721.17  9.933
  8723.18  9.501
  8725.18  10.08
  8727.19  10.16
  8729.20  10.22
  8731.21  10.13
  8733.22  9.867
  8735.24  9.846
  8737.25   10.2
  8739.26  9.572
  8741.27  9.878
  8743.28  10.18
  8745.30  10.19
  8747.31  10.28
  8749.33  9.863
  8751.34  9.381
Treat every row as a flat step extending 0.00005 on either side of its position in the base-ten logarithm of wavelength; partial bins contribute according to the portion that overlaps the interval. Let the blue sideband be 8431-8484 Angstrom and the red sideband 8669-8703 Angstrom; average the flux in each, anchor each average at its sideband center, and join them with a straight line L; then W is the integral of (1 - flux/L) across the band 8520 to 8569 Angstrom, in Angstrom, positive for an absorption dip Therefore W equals 2.2 Angstrom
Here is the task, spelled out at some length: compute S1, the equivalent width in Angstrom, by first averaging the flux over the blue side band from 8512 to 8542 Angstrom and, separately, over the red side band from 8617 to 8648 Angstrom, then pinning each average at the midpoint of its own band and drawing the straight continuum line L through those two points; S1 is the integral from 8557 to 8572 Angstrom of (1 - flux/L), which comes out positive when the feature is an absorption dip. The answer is -0.3 Angstrom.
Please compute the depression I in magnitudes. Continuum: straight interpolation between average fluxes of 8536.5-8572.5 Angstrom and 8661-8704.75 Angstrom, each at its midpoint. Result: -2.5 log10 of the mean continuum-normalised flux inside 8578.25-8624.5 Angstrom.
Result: -0.04 mag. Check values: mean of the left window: 9.95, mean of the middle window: 10.3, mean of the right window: 9.93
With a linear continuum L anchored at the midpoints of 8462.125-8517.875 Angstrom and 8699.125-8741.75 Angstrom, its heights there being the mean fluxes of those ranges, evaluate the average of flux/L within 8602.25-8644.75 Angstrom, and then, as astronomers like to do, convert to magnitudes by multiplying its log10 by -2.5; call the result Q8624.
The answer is -0.049 mag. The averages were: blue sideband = 10.3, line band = 10.6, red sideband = 10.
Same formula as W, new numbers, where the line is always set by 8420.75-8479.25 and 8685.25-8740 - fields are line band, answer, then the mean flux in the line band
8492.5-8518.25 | 1.8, 9.93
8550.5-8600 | 0.7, 10.3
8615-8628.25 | -0.3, 10.5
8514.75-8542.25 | 1.4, 10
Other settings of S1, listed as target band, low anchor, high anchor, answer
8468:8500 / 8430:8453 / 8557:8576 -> 1.3 Angstrom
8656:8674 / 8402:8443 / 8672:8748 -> 1.1 Angstrom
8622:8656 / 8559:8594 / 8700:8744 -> -1.1 Angstrom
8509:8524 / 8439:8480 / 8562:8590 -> 0.3 Angstrom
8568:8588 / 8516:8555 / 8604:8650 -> -0.4 Angstrom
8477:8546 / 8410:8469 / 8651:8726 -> 3.7 Angstrom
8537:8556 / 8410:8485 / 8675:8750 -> 1.9 Angstrom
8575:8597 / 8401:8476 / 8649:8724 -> 0.4 Angstrom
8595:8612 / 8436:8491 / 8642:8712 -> -0.2 Angstrom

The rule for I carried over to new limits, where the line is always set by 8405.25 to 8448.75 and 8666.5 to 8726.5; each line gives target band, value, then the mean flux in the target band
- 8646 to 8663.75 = 0.07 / 9.63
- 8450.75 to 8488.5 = 0.01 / 10.7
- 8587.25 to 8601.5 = 0.05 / 9.98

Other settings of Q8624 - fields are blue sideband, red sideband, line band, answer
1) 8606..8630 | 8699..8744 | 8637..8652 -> -0.02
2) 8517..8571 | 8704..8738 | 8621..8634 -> -0.05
